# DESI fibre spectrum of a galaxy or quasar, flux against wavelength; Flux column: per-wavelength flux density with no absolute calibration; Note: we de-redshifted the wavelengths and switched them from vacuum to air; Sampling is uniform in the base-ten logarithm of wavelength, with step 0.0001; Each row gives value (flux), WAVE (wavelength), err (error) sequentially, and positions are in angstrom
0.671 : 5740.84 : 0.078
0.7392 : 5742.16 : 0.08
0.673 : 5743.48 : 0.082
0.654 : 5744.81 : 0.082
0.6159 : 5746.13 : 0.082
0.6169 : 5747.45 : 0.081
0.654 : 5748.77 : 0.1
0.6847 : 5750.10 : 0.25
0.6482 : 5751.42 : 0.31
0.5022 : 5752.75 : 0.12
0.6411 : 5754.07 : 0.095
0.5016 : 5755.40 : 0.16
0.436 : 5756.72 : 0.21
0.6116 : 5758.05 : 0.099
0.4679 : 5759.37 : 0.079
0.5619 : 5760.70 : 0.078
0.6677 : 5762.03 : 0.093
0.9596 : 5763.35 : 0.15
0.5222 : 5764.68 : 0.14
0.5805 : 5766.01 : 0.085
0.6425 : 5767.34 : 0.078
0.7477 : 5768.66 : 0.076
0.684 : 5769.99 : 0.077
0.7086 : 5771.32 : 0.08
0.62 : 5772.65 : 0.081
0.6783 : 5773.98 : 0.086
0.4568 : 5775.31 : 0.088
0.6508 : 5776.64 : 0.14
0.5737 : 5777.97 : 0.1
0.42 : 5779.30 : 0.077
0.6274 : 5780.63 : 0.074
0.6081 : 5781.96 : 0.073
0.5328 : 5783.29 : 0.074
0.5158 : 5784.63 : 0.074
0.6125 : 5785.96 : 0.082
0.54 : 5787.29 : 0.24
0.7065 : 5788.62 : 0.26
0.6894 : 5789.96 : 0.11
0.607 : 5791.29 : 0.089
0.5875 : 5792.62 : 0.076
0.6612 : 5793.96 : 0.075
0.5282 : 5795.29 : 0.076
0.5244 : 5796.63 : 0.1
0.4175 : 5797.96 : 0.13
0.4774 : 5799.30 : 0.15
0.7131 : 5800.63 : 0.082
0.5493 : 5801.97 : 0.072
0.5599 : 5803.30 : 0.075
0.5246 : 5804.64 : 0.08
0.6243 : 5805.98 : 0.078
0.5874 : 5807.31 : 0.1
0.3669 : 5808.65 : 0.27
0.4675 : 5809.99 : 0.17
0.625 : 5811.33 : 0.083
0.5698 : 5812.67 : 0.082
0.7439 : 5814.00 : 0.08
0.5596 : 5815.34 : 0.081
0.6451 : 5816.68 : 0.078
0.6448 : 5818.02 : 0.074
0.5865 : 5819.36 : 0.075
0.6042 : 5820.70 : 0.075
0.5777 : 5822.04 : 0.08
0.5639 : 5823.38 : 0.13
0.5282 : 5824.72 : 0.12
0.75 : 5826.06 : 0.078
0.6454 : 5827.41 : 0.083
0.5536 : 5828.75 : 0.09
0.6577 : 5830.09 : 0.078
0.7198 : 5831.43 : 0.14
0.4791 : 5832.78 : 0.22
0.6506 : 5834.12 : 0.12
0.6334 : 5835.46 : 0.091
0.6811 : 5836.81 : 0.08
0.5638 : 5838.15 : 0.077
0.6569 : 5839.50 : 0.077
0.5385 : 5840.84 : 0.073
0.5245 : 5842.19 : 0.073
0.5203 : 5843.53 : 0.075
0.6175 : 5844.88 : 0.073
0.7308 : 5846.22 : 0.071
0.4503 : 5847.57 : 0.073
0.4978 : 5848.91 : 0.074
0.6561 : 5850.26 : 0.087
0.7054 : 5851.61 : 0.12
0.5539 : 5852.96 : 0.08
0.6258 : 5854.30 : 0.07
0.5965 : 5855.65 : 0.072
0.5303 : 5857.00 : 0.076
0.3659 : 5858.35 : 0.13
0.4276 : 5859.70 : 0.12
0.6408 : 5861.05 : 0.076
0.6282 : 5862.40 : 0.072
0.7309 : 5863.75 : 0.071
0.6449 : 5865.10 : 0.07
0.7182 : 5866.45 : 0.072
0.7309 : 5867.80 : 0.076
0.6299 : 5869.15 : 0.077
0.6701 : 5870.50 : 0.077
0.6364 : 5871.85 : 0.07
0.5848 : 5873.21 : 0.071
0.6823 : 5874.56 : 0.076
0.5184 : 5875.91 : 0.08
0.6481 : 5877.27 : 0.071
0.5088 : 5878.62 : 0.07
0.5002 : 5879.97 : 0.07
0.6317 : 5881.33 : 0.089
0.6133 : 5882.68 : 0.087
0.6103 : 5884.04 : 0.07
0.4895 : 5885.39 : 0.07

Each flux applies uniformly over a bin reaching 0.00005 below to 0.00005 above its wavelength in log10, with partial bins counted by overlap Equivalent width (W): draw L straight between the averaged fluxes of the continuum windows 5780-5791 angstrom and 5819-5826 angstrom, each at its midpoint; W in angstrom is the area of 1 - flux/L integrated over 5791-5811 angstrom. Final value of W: 1.7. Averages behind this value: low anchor 0.604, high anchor 0.587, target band 0.546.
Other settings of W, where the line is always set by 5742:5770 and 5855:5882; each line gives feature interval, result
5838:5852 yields 0.5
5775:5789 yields 1.2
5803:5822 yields 1.0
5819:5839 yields -0.1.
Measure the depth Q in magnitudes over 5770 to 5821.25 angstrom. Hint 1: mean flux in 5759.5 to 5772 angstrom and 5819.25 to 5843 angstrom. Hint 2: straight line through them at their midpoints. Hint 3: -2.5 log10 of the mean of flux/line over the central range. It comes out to 0.10 mag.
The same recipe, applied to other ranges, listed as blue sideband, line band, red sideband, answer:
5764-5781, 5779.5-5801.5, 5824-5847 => 0.05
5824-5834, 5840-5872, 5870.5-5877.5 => 0.03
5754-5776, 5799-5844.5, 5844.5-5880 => 0.03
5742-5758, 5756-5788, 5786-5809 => -0.02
